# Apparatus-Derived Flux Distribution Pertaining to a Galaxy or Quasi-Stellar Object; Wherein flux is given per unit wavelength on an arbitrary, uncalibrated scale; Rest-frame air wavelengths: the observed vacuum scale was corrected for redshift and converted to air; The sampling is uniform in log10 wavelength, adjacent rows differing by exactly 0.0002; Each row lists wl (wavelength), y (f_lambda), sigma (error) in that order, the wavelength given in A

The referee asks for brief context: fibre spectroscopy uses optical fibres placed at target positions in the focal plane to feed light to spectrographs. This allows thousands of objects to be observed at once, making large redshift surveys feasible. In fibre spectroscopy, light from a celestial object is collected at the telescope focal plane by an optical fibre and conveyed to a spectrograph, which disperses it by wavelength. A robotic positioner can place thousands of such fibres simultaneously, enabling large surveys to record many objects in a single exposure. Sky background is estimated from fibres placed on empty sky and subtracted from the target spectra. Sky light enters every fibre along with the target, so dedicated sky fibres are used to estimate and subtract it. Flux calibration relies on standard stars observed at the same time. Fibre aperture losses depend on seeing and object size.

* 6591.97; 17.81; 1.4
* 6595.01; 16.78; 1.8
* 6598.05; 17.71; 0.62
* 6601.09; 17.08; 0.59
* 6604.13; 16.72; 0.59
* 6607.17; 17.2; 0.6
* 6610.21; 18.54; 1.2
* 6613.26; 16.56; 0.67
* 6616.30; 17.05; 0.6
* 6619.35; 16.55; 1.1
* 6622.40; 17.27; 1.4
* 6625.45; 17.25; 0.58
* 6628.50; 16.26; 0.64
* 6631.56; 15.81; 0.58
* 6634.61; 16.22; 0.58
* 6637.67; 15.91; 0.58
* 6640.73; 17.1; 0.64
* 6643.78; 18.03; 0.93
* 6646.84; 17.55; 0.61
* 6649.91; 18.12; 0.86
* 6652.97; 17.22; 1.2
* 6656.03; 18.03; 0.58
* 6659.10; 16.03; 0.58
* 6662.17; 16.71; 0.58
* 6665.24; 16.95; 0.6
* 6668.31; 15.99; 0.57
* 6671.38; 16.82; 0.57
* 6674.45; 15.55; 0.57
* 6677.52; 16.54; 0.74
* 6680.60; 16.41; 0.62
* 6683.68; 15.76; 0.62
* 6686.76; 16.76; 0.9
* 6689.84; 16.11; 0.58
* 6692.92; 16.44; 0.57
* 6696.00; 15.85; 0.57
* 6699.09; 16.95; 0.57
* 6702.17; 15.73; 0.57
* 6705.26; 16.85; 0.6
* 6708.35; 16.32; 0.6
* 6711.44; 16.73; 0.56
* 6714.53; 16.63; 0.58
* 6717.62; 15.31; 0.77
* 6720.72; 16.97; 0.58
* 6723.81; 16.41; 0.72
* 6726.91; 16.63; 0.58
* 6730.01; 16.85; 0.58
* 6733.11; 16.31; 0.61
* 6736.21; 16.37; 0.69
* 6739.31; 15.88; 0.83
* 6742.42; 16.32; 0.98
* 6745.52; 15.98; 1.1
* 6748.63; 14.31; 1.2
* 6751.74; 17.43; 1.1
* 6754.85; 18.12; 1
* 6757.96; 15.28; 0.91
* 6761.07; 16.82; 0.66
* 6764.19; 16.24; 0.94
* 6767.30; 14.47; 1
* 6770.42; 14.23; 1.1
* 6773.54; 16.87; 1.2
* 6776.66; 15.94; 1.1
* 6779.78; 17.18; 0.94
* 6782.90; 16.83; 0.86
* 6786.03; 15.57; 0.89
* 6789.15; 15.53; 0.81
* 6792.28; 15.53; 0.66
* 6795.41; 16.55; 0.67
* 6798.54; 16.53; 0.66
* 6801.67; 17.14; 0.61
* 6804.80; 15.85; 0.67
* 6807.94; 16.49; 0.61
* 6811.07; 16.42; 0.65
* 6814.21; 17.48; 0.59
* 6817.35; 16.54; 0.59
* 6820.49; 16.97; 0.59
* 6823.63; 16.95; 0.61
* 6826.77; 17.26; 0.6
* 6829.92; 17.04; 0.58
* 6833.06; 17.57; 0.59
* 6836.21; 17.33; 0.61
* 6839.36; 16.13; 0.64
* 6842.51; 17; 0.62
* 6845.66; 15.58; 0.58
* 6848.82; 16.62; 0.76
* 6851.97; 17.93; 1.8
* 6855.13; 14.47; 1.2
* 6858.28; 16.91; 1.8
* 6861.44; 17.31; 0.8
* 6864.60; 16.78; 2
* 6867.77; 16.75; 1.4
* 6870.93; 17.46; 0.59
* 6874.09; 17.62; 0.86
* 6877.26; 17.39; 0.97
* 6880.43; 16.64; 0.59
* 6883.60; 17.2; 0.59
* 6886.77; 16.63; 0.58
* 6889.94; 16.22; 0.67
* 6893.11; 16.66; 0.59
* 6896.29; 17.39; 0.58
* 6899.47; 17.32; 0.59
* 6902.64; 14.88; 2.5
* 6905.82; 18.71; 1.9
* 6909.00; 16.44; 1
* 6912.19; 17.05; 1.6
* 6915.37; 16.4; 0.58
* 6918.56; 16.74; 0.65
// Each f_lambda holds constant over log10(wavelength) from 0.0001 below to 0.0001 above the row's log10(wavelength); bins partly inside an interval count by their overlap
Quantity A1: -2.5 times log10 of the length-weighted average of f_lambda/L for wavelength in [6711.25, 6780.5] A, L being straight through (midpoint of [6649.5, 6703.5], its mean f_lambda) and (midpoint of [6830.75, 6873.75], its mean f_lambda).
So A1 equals 0.03 mag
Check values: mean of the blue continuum 16.5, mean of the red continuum 16.8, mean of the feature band 16.2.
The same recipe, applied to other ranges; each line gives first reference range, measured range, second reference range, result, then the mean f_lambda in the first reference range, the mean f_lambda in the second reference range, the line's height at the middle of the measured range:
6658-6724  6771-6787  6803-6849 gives 0.02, 16.4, 16.8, 16.6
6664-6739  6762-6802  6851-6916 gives 0.04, 16.4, 16.9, 16.6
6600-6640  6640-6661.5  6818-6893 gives -0.04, 16.8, 16.9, 16.8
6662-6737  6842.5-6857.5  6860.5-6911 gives 0.04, 16.4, 17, 16.8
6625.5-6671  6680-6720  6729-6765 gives 0.02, 16.9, 16.3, 16.6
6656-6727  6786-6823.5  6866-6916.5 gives 0.02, 16.4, 16.9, 16.7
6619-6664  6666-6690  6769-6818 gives 0.03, 16.9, 16.3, 16.8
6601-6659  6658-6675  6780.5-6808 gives 0.03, 17.1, 16.2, 16.9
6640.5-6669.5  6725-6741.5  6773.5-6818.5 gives 0.02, 17.2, 16.4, 16.8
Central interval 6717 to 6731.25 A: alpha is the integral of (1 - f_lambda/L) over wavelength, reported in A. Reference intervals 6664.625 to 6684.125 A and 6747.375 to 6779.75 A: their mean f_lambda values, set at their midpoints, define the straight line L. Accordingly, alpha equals -0.3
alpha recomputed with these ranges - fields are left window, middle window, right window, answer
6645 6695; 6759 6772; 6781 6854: 1.0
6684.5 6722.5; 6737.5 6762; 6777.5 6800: 0.1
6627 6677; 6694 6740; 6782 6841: 0.8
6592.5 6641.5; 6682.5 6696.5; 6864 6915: 0.6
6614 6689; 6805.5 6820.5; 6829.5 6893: 0.1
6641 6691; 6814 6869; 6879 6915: 0.1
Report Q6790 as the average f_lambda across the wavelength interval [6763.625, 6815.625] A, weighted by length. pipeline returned 16.2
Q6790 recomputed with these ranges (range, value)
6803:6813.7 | 16.4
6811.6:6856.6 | 16.8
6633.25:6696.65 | 16.7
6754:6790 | 16.1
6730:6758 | 16.3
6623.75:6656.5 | 17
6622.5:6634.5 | 16.5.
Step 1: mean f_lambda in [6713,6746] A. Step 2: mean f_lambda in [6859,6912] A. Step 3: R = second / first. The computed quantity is 1.04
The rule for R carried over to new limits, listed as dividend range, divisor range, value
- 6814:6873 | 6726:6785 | 1.04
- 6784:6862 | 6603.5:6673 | 0.98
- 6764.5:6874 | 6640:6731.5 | 0.99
